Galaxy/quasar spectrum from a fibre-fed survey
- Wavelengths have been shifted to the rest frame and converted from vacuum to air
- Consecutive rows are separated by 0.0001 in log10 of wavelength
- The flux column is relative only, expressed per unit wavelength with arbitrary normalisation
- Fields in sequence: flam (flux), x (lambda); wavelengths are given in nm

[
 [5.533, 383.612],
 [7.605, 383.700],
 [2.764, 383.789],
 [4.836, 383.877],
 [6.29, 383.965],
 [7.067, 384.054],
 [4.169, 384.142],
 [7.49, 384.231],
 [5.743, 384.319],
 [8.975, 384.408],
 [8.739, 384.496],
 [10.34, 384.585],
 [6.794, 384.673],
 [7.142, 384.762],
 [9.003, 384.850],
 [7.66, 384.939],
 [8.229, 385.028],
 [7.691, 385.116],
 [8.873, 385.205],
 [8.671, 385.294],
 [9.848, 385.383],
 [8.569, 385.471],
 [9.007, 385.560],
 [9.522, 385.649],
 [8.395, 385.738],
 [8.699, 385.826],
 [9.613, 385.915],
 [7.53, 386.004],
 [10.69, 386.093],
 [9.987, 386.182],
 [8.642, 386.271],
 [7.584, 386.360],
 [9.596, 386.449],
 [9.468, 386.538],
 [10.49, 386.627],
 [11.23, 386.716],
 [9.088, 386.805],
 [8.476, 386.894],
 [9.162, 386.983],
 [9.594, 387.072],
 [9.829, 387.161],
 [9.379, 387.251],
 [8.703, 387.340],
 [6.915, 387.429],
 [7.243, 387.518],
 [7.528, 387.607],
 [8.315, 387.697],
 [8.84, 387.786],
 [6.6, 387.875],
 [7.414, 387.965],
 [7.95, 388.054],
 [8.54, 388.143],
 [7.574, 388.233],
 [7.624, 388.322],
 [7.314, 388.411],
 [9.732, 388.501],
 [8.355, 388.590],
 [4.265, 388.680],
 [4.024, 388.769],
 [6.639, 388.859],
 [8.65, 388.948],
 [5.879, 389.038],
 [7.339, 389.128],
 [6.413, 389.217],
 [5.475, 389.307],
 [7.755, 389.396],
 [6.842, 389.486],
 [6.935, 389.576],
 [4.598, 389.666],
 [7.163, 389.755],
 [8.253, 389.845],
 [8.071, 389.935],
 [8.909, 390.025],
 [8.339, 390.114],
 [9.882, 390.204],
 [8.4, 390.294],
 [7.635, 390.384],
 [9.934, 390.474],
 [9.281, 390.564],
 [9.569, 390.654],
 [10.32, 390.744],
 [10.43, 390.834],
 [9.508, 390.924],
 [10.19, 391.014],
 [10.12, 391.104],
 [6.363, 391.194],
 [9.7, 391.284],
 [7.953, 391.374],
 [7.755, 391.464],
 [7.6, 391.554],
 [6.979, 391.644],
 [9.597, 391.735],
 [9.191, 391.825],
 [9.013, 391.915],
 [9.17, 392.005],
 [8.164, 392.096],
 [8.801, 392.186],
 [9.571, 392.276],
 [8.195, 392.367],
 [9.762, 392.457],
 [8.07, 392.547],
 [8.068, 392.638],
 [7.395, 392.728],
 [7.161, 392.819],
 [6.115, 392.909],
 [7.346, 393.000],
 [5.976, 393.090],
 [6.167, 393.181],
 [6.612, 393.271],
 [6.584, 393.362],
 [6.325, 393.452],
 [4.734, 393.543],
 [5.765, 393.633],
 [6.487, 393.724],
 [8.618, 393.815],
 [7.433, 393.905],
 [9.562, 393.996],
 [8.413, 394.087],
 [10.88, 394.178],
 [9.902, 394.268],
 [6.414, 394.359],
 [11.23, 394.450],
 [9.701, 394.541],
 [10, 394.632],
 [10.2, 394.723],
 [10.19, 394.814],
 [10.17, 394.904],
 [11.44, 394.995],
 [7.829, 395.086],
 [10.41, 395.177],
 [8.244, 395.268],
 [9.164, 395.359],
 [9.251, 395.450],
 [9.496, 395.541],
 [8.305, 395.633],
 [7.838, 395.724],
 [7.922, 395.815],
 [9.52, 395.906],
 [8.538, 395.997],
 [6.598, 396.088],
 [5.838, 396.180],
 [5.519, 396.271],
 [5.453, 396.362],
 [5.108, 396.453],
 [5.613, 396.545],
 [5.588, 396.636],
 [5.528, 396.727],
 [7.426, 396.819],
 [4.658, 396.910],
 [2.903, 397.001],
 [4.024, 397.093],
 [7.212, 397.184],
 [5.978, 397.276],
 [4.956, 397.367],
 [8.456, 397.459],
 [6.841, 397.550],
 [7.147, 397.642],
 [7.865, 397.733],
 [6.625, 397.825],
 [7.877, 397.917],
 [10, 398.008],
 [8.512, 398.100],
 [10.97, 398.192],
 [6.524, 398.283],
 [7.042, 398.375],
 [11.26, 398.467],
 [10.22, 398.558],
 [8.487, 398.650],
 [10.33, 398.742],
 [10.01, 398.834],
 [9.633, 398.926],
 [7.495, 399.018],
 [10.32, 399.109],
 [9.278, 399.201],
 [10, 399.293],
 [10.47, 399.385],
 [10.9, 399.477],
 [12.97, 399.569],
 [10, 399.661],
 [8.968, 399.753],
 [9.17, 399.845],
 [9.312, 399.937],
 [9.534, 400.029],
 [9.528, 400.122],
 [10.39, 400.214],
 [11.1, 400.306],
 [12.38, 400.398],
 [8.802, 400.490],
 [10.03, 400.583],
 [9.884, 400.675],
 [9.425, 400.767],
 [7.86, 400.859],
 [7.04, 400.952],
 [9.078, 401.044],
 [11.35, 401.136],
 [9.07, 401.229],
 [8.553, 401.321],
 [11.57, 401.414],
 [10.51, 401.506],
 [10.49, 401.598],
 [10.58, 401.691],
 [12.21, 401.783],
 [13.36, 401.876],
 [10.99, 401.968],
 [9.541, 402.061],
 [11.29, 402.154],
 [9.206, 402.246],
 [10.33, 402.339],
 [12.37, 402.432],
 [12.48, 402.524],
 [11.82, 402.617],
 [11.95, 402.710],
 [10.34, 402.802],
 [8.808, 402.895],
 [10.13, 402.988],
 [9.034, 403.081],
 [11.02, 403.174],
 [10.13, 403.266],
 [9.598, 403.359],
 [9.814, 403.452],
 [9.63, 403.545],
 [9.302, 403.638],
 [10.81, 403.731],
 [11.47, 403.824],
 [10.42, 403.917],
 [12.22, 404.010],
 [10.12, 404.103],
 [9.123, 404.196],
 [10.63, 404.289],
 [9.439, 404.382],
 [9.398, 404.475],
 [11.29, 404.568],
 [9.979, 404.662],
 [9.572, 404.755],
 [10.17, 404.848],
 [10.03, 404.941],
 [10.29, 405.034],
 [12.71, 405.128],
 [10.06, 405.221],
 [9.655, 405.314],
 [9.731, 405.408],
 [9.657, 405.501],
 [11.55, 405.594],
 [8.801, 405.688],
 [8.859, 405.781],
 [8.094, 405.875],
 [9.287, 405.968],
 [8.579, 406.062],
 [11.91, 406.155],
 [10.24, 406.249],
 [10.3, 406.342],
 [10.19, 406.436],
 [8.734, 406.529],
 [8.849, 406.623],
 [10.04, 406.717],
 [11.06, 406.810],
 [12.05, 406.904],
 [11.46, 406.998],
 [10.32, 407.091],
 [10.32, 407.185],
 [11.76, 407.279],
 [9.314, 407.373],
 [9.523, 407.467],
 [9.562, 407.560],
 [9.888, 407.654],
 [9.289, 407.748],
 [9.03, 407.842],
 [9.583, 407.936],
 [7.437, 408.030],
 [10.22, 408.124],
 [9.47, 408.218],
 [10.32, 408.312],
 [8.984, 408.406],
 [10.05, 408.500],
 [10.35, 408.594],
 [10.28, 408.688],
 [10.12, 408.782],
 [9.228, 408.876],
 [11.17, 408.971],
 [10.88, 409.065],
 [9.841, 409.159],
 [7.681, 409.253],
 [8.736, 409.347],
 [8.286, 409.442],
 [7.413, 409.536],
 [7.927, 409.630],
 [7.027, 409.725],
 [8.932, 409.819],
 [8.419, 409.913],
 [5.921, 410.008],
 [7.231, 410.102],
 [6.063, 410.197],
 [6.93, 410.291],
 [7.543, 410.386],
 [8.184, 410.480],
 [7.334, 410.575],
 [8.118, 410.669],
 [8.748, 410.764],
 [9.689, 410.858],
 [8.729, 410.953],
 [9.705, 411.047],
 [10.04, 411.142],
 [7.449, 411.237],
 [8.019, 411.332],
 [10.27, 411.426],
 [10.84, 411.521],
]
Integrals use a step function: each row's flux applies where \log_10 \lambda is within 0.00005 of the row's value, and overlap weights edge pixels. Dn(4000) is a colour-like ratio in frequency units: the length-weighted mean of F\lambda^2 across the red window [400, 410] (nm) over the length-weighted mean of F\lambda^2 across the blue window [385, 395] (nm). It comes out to 1.29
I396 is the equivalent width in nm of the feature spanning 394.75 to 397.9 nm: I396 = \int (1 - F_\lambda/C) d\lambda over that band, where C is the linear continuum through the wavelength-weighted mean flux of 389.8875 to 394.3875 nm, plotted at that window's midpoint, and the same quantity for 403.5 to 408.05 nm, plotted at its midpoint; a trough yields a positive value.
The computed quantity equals 0.53 nm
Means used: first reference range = 8.25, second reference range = 10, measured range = 7.3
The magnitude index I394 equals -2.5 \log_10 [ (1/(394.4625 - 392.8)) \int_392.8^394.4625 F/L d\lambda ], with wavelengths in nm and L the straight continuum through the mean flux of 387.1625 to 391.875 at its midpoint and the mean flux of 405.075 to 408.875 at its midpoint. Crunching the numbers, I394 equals 0.14 mag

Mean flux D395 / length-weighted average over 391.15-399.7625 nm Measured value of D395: 8.12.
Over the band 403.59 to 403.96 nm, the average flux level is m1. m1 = 10.5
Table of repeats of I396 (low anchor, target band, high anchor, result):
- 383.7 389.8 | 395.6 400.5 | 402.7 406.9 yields 0.567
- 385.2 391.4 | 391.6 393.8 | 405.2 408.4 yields 0.288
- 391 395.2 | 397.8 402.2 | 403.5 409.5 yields -0.311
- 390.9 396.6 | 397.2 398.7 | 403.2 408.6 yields 0.132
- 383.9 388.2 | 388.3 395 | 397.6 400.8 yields 0.597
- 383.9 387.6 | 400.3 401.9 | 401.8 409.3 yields -0.053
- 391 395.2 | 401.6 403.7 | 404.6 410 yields -0.316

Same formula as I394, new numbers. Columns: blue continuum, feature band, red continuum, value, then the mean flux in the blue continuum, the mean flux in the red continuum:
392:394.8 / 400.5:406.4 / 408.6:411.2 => -0.218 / 8.03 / 8.55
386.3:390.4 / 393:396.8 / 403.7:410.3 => 0.081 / 7.92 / 9.65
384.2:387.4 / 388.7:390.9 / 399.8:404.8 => 0.184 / 8.84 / 10.2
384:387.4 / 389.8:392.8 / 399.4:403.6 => 0.055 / 8.66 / 10.3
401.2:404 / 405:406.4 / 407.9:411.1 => -0.025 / 10.6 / 8.72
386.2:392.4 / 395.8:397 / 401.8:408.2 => 0.414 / 8.27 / 10.2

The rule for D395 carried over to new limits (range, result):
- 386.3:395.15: 8.23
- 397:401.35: 8.94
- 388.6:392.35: 8.07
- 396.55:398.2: 6.69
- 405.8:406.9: 9.82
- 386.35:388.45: 8.54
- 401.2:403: 10.8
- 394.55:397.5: 7.5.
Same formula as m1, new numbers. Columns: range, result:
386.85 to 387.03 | 8.84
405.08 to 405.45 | 10.5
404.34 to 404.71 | 10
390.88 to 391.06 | 9.86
